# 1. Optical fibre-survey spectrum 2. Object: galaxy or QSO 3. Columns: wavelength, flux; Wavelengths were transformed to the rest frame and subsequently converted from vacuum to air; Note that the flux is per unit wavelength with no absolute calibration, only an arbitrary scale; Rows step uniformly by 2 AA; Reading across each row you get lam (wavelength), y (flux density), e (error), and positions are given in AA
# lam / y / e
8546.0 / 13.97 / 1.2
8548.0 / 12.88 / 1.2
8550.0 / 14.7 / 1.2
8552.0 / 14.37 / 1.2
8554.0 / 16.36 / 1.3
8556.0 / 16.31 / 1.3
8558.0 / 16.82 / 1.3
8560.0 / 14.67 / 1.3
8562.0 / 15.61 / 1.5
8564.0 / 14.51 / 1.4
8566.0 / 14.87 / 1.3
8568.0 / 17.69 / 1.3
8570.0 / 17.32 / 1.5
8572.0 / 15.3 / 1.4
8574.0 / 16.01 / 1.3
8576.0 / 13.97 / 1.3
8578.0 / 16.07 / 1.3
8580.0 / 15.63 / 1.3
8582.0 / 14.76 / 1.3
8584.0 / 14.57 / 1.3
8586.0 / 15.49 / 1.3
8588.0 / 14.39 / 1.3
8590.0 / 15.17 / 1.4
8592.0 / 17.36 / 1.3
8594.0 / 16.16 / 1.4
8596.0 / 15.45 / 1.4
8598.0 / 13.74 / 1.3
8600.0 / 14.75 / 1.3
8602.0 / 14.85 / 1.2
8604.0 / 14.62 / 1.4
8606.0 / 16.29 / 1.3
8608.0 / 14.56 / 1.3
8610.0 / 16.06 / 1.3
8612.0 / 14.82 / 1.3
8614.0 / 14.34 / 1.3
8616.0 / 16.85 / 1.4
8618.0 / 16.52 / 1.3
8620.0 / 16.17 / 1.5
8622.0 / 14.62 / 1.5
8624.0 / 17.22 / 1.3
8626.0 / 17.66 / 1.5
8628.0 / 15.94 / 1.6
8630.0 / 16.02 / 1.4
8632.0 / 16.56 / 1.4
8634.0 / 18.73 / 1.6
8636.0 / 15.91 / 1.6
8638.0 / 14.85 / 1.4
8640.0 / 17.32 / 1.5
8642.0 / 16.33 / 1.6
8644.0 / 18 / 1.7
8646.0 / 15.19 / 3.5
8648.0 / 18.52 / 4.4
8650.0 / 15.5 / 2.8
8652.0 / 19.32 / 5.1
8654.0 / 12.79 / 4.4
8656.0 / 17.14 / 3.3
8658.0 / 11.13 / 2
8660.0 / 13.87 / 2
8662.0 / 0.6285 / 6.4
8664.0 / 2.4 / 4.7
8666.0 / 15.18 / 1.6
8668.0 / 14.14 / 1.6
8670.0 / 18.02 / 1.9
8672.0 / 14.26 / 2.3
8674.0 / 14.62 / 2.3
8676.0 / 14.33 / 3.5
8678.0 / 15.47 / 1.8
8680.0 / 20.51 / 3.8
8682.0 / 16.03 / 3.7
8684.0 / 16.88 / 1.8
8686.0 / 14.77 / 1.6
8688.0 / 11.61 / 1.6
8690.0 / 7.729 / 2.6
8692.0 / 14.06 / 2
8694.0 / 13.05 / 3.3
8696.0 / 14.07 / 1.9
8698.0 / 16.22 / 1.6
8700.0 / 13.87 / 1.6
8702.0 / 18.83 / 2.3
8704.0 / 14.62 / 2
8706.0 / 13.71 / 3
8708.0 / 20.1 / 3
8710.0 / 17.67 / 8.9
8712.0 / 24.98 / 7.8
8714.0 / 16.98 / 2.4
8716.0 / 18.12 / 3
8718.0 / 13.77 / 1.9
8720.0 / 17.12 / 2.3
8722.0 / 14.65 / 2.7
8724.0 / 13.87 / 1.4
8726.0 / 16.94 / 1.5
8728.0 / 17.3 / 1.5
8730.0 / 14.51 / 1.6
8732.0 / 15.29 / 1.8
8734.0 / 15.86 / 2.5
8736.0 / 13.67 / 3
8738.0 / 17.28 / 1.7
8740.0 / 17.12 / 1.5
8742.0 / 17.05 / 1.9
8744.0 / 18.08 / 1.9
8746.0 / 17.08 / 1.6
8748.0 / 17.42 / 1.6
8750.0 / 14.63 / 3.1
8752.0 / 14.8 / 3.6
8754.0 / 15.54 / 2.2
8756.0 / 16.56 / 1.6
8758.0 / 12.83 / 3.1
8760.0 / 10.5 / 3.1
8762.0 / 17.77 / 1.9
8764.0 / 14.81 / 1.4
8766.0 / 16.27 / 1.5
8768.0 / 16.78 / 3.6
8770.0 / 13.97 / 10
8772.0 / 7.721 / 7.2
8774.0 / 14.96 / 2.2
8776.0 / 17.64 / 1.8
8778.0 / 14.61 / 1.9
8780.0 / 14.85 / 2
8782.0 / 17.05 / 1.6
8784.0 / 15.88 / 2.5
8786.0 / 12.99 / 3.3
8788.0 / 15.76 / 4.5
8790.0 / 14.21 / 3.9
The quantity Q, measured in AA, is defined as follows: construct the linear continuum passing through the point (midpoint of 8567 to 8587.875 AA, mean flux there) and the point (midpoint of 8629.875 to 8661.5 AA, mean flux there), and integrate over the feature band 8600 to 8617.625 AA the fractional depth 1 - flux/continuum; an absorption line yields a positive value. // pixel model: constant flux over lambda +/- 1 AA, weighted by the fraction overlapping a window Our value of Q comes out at 0.5 AA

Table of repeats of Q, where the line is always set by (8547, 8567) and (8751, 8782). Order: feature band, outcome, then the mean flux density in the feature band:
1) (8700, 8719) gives -3.36 AA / 17.4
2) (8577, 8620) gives -0.98 AA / 15.4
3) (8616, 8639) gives -2.19 AA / 16.4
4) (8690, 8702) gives 0.61 AA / 14.1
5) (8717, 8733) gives -0.69 AA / 15.4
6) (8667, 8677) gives -0.12 AA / 15.1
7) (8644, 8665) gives 2.85 AA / 12.9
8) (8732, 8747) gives -1.76 AA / 16.5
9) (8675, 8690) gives -0.25 AA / 15.1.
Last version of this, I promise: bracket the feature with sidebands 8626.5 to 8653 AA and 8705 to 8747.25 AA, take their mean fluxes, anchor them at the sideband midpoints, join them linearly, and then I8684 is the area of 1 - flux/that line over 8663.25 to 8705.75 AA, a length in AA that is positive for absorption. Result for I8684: 6.0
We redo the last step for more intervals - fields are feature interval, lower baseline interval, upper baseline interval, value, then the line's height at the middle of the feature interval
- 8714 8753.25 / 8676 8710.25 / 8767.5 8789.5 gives -2.92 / 14.9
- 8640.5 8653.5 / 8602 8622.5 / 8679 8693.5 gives -1.72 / 15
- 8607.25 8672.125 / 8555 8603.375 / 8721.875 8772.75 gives 1.58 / 15.4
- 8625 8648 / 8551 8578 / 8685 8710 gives -2.47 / 15.1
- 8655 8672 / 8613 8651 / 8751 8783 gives 4.58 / 16.1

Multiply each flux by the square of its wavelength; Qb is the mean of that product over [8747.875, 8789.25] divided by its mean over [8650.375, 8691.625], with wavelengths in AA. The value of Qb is 1.12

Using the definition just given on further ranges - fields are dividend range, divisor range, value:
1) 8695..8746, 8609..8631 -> 1.05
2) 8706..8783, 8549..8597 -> 1.06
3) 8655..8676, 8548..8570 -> 0.81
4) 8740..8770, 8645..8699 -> 1.15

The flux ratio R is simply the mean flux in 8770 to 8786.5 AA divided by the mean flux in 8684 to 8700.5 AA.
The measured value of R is 1.1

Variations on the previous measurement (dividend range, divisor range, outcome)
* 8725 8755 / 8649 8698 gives 1.18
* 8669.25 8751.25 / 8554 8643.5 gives 1.01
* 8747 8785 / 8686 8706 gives 1.08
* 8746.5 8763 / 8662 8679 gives 1.18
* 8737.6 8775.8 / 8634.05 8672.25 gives 1.07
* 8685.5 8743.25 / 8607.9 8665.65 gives 1.05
